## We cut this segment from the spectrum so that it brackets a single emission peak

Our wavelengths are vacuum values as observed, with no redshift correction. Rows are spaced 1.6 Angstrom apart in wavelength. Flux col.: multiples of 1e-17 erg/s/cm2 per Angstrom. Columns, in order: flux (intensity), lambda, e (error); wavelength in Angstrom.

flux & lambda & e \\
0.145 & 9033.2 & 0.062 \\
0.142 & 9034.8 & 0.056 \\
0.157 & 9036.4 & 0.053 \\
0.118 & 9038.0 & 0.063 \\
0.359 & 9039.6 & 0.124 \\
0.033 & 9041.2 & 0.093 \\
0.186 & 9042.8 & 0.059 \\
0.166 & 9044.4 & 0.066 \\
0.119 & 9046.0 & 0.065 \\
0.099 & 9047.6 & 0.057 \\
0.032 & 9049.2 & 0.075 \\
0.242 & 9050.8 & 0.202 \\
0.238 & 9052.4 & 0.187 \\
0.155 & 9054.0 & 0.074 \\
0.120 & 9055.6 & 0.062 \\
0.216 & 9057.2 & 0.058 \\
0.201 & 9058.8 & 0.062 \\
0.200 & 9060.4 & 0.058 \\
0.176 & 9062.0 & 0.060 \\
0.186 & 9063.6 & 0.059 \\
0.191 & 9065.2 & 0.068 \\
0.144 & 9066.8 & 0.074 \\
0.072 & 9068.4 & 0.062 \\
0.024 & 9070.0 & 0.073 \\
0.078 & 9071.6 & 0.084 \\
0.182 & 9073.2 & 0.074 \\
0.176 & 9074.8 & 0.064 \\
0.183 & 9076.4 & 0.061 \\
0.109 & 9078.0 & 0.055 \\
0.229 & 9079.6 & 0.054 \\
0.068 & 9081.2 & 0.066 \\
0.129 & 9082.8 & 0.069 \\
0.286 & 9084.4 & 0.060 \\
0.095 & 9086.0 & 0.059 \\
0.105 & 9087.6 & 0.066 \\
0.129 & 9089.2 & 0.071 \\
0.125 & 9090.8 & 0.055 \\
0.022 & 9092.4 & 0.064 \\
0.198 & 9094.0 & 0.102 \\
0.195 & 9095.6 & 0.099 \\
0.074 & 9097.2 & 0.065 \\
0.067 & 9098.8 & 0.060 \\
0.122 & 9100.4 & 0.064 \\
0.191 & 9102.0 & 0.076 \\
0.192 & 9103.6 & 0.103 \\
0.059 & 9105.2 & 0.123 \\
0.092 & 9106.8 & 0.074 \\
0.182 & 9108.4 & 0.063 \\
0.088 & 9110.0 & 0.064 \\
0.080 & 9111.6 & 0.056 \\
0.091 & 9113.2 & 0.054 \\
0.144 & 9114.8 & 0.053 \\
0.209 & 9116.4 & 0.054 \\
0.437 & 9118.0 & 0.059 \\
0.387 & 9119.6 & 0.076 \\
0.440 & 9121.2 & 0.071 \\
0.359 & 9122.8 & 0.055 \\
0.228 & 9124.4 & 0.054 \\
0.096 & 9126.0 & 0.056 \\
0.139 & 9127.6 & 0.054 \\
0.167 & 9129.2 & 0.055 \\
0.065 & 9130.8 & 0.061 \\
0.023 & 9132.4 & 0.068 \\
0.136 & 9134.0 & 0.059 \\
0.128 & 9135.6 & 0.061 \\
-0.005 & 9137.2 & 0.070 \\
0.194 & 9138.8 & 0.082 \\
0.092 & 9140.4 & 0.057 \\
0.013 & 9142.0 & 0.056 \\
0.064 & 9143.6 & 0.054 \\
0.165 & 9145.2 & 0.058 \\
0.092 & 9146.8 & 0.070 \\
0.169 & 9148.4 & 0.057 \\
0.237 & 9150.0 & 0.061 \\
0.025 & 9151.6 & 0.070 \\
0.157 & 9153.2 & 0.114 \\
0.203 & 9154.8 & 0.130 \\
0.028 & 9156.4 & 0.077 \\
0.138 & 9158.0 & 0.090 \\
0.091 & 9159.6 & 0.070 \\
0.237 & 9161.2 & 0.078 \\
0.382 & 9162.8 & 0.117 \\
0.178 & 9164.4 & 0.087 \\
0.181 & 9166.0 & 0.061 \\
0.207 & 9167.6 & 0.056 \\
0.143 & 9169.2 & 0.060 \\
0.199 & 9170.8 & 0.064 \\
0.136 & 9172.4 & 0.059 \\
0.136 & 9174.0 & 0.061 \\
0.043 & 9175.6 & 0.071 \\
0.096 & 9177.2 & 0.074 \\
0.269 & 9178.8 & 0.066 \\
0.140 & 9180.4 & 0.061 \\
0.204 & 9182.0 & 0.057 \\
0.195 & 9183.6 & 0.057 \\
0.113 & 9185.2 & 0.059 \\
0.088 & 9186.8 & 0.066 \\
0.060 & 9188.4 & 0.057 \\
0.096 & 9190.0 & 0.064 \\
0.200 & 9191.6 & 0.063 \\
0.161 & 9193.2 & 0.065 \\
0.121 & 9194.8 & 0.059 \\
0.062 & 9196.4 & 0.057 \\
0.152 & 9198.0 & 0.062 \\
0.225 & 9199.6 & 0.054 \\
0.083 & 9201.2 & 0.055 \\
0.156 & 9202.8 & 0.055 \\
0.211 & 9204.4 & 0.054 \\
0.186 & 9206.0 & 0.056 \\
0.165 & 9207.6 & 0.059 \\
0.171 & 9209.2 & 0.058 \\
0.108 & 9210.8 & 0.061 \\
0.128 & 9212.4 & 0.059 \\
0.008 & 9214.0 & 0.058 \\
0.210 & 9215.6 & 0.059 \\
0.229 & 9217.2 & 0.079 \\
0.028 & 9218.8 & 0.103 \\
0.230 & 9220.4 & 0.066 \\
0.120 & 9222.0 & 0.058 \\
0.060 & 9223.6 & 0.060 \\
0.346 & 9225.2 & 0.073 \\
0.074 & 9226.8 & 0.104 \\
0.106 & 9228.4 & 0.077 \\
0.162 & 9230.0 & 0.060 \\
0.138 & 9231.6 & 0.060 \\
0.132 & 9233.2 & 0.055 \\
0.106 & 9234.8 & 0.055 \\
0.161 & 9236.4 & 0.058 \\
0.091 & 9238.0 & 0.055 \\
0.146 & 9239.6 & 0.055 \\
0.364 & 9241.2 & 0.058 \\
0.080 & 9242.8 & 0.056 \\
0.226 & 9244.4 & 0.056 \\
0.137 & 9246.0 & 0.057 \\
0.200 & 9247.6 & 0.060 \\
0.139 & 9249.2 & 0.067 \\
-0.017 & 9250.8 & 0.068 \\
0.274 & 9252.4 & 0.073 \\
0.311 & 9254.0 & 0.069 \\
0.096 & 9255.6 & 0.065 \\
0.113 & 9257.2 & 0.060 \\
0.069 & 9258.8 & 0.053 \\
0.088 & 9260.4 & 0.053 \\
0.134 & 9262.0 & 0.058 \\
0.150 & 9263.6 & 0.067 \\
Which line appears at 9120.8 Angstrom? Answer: H-gamma 4340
